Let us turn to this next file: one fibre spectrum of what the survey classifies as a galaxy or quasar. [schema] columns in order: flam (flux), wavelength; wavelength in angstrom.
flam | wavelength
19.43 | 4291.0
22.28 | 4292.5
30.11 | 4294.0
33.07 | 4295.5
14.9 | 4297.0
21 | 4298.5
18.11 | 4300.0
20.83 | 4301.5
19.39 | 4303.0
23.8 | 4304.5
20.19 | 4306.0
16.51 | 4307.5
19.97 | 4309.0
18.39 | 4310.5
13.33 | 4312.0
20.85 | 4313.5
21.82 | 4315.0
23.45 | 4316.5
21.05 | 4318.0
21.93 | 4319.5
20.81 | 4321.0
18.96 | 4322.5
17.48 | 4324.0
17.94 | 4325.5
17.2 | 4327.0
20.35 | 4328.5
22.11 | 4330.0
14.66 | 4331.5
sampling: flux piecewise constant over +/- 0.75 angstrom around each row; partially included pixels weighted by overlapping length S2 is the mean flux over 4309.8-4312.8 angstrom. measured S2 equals 15.9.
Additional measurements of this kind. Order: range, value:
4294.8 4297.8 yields 23.8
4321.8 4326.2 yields 18.1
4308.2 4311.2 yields 19.1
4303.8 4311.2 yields 19.8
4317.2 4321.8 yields 21.3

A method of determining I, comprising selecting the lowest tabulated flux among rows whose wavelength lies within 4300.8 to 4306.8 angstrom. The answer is 19.39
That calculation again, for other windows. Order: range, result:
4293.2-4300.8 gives 14.9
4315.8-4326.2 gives 17.48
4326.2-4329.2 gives 17.2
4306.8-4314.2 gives 13.33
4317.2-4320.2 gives 21.05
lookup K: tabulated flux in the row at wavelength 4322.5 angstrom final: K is 18.96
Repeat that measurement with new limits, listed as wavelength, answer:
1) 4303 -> 19.39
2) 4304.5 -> 23.8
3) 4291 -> 19.43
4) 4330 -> 22.11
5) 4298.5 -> 21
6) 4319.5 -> 21.93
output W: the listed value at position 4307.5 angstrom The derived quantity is 16.51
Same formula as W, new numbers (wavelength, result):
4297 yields 14.9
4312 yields 13.33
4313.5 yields 20.85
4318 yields 21.05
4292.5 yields 22.28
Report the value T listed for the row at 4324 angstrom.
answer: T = 17.48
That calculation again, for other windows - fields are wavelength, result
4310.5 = 18.39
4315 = 21.82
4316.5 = 23.45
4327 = 17.2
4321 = 20.81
